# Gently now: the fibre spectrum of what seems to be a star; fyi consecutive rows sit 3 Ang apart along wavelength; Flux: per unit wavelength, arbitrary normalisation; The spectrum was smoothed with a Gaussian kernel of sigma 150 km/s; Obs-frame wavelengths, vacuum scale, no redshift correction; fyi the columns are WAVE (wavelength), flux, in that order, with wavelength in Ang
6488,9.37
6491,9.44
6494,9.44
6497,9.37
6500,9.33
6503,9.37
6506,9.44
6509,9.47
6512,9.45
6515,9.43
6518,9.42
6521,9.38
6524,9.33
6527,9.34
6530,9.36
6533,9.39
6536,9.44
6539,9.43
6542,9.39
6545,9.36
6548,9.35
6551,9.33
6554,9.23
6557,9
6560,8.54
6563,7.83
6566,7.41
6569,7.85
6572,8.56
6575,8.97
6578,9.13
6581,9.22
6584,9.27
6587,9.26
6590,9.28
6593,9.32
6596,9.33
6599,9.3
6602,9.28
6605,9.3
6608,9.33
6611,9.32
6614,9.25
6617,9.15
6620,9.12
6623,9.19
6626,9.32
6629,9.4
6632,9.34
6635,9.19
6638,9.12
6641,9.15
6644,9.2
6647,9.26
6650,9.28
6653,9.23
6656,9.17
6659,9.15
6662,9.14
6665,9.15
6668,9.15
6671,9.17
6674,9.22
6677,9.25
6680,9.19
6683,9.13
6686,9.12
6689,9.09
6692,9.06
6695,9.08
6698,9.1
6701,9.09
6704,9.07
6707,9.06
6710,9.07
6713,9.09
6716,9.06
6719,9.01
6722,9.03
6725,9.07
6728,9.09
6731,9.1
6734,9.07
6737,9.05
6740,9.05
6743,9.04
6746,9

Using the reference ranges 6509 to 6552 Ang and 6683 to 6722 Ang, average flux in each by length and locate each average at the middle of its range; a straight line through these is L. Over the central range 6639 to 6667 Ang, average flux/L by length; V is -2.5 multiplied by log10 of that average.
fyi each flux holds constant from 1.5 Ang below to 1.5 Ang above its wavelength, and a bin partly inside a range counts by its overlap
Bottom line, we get 0.00 mag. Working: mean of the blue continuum 9.39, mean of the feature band 9.19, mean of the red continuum 9.08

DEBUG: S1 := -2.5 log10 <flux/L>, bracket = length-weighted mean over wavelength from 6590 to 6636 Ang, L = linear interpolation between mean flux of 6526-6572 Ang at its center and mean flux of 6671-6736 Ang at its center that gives -0.03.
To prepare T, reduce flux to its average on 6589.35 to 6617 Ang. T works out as 9.29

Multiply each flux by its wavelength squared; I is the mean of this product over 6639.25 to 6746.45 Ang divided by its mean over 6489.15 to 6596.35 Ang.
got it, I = 1.04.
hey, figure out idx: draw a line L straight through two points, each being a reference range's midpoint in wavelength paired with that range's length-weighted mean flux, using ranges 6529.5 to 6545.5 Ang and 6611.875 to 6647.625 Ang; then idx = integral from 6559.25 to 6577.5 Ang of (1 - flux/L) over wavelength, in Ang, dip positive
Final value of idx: 2.2 Ang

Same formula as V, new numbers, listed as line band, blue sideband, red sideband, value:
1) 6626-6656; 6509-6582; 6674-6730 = -0.02 mag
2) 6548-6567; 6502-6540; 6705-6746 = 0.08 mag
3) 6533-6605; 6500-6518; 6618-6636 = 0.04 mag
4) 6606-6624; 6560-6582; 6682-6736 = -0.07 mag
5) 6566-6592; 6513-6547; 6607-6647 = 0.05 mag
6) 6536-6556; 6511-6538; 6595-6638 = 0.00 mag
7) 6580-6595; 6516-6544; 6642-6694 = 0.00 mag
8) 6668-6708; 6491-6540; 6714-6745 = 0.00 mag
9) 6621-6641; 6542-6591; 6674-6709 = -0.03 mag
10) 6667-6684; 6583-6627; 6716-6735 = 0.00 mag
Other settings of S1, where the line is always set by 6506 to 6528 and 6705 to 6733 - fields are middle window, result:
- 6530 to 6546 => 0.00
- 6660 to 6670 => 0.00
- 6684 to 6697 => 0.00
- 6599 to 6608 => 0.00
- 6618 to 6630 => 0.00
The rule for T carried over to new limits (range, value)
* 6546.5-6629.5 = 9.03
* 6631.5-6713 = 9.15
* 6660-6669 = 9.15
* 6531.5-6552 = 9.39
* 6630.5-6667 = 9.2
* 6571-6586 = 9.05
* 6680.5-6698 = 9.1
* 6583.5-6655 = 9.26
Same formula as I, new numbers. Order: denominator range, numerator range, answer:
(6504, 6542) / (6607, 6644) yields 1.01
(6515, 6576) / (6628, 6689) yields 1.06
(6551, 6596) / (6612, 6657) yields 1.07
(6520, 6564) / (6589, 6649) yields 1.03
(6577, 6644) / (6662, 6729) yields 1.01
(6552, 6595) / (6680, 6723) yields 1.07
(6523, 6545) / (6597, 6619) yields 1.01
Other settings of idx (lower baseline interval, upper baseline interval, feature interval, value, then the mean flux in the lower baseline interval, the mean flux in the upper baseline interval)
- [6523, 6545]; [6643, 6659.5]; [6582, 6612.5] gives 0.0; 9.38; 9.22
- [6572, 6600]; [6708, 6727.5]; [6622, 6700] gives -0.6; 9.19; 9.06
